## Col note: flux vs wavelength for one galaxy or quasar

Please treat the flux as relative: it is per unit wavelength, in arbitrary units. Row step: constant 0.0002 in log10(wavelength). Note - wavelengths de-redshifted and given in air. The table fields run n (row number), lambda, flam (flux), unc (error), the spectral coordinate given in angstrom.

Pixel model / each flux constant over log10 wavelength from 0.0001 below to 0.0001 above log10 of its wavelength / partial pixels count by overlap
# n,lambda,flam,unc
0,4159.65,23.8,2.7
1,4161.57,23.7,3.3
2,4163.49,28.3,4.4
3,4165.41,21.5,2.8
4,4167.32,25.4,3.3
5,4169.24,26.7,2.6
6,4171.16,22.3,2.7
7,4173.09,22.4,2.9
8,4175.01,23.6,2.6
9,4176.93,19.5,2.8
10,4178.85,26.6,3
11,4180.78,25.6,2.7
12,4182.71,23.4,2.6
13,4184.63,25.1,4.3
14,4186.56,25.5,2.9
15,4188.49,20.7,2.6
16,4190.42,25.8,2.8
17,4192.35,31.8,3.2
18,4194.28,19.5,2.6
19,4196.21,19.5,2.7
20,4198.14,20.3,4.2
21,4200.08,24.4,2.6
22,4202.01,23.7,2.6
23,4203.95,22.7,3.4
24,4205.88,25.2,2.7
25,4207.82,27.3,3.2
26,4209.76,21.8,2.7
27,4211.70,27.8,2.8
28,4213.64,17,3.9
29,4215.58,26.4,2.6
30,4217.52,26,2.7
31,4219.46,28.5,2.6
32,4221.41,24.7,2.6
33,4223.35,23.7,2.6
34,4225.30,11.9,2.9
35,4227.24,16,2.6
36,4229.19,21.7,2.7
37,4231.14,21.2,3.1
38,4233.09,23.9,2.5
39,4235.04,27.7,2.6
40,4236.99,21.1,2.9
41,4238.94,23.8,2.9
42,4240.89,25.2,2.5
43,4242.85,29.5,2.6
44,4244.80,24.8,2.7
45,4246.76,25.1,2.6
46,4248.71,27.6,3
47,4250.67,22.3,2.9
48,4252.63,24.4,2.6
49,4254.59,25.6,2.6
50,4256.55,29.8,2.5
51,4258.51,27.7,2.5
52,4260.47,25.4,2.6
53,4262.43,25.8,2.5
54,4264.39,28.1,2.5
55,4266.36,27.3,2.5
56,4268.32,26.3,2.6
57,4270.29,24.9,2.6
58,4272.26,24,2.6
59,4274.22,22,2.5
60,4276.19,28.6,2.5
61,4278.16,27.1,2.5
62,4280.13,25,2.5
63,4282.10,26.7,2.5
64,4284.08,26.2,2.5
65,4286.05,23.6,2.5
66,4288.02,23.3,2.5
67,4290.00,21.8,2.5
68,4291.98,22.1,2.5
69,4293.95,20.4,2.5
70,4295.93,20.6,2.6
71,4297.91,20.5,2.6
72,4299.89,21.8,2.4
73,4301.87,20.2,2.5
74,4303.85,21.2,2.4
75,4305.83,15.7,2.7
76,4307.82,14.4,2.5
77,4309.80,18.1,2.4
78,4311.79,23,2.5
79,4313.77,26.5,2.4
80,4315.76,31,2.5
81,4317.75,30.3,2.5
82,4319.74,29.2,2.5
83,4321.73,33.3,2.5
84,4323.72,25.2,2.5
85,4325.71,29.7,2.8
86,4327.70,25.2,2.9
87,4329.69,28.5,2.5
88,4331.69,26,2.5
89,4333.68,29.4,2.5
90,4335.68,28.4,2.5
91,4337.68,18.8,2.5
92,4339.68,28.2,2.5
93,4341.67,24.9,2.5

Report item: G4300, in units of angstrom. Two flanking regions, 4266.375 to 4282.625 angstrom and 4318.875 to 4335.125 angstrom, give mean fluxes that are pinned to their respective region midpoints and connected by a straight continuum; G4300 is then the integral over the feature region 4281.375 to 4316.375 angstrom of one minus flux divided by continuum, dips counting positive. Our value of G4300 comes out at 6.4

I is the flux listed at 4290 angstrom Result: 21.8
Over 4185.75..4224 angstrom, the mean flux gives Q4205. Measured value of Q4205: 24.1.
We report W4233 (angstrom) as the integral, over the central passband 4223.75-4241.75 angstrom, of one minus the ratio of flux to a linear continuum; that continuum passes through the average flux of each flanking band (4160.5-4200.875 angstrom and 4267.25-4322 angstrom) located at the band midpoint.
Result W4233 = 1.8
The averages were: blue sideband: 23.9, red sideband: 23.7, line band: 21.4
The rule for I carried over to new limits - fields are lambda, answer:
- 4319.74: 29.2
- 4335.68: 28.4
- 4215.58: 26.4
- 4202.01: 23.7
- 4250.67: 22.3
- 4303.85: 21.2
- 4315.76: 31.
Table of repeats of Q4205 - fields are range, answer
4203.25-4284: 24.7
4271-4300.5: 23.6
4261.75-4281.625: 25.9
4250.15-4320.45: 24.2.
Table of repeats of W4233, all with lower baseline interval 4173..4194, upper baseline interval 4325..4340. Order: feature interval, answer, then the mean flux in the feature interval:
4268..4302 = 3.0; 23.6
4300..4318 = 3.0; 21.9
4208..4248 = 2.6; 23.5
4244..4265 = -0.4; 26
